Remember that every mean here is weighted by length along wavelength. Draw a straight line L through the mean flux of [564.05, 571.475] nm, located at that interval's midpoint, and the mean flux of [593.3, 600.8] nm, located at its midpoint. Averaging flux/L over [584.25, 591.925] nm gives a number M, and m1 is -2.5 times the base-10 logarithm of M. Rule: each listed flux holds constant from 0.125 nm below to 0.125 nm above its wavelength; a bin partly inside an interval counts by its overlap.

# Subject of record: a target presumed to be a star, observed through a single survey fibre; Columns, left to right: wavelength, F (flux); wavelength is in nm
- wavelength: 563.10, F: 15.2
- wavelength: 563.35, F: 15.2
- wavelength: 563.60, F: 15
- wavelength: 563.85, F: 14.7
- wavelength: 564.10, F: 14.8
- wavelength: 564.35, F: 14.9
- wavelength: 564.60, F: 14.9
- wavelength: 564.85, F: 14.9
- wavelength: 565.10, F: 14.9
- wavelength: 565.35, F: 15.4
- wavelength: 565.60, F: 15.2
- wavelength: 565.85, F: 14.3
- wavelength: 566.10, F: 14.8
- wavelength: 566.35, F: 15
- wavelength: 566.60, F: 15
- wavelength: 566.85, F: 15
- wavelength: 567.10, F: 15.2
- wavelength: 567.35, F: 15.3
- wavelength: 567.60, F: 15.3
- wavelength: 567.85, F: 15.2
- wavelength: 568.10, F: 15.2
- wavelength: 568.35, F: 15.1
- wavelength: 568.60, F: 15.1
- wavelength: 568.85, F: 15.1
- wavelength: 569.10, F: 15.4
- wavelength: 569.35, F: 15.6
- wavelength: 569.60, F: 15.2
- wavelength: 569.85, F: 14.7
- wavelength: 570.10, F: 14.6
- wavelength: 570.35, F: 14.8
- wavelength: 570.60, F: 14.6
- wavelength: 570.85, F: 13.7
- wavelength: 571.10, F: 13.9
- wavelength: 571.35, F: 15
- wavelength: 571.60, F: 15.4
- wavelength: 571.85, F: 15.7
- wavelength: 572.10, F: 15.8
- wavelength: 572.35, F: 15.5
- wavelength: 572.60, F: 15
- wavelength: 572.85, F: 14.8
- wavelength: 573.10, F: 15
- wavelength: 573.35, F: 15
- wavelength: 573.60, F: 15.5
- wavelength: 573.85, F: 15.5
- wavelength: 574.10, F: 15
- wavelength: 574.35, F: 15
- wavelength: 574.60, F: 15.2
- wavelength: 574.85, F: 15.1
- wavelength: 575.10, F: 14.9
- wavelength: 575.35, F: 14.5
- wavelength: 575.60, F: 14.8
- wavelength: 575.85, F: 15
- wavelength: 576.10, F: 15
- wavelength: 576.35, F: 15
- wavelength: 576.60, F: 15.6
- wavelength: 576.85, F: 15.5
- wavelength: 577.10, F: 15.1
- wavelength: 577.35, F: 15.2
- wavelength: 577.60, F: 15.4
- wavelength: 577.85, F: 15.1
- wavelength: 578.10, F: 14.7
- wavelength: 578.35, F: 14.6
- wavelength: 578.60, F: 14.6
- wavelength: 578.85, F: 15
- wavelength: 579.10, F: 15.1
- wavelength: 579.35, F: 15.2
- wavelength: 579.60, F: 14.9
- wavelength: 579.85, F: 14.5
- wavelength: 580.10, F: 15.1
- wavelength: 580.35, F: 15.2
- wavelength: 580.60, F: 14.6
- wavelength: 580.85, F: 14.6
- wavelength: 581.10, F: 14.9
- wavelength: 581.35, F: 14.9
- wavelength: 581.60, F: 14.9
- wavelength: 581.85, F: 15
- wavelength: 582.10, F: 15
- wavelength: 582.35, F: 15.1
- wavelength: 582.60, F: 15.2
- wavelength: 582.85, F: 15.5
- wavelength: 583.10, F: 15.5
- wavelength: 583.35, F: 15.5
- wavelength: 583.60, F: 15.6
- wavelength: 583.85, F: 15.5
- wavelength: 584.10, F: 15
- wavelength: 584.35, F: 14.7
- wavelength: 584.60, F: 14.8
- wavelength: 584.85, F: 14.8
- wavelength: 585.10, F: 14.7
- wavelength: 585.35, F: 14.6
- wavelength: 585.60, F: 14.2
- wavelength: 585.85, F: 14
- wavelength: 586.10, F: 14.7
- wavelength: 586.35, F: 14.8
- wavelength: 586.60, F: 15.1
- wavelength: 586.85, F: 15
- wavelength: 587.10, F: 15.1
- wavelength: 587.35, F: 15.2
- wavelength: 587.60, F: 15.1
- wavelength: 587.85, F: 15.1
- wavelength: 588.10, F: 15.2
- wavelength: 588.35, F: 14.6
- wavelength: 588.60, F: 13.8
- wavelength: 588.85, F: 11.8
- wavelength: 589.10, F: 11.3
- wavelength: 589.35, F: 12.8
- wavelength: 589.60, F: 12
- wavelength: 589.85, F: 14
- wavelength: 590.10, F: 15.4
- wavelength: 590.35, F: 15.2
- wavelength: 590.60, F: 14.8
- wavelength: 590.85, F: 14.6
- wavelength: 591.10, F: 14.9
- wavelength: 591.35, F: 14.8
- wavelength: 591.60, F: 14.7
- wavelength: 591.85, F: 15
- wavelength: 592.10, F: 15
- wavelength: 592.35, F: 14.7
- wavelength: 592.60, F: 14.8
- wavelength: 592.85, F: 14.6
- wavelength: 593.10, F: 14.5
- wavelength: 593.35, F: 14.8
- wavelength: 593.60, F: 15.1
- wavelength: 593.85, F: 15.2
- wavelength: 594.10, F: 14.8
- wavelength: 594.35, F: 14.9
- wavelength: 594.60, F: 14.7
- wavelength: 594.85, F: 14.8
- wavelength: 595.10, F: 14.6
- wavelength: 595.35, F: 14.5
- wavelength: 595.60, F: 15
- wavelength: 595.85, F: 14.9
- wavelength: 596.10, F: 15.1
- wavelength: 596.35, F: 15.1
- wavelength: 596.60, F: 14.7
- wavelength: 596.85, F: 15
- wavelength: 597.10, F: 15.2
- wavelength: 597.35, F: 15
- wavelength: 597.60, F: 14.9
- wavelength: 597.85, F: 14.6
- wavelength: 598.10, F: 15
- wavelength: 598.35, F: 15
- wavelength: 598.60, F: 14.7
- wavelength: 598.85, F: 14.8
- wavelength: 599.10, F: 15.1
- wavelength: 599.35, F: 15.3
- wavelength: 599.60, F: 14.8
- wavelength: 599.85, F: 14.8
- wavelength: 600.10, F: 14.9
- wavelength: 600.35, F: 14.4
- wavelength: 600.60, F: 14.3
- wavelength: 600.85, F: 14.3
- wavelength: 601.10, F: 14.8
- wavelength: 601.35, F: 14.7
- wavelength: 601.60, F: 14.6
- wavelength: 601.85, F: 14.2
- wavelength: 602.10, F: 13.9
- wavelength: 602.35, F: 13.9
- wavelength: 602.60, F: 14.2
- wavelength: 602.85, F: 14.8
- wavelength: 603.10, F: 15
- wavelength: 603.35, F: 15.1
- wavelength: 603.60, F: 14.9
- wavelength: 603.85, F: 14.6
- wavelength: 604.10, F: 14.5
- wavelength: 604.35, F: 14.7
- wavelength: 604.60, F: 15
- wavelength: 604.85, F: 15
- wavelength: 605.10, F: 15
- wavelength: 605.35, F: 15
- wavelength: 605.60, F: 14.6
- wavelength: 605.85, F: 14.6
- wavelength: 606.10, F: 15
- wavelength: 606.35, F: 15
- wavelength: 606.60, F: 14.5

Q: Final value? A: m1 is 0.035 mag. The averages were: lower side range 14.9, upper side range 14.9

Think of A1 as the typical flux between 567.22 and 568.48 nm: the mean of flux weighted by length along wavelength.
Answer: 15.2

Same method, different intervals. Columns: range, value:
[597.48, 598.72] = 14.8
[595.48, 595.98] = 15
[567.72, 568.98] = 15.1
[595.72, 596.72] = 15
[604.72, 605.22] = 15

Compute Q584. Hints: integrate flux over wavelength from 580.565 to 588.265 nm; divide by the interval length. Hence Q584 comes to 15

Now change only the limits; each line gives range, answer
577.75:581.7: 14.9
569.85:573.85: 15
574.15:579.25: 15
